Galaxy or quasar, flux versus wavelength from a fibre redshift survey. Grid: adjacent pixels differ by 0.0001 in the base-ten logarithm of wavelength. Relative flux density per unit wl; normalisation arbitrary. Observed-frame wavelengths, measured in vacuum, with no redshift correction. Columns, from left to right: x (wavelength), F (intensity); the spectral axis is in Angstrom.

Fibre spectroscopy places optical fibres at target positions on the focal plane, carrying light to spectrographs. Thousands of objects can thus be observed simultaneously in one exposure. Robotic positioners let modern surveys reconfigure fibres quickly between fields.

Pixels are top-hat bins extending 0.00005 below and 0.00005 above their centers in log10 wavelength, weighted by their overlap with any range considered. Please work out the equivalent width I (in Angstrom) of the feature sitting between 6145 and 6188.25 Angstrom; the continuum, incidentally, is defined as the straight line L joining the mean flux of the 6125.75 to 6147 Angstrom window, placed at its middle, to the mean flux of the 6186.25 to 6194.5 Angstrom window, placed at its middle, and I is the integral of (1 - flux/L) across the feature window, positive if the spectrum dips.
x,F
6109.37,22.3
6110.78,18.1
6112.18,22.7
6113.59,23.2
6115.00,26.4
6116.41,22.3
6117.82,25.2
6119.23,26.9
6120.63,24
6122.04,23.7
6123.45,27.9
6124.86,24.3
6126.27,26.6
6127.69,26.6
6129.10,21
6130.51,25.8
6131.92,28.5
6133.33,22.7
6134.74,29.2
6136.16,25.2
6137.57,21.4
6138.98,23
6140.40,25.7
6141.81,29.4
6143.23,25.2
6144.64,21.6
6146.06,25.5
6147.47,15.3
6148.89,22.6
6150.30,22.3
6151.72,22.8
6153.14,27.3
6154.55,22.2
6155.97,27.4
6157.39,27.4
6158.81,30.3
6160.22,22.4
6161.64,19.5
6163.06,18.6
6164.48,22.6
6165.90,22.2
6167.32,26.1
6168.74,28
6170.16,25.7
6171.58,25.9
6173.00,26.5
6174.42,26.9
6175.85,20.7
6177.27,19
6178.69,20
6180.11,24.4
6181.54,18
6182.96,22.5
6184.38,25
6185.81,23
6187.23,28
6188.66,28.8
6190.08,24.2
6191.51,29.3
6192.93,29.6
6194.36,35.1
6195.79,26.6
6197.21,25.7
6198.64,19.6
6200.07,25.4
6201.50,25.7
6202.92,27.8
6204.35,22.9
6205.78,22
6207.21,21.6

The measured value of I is 5.4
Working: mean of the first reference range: 25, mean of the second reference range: 28.6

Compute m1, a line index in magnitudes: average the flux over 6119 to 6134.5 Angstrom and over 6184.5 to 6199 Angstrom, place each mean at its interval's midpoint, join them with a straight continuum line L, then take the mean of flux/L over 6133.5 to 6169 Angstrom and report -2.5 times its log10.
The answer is 0.08 mag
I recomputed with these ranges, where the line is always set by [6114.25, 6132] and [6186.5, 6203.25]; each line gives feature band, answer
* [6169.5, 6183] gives 1.85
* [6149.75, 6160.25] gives 0.23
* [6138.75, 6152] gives 1.25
